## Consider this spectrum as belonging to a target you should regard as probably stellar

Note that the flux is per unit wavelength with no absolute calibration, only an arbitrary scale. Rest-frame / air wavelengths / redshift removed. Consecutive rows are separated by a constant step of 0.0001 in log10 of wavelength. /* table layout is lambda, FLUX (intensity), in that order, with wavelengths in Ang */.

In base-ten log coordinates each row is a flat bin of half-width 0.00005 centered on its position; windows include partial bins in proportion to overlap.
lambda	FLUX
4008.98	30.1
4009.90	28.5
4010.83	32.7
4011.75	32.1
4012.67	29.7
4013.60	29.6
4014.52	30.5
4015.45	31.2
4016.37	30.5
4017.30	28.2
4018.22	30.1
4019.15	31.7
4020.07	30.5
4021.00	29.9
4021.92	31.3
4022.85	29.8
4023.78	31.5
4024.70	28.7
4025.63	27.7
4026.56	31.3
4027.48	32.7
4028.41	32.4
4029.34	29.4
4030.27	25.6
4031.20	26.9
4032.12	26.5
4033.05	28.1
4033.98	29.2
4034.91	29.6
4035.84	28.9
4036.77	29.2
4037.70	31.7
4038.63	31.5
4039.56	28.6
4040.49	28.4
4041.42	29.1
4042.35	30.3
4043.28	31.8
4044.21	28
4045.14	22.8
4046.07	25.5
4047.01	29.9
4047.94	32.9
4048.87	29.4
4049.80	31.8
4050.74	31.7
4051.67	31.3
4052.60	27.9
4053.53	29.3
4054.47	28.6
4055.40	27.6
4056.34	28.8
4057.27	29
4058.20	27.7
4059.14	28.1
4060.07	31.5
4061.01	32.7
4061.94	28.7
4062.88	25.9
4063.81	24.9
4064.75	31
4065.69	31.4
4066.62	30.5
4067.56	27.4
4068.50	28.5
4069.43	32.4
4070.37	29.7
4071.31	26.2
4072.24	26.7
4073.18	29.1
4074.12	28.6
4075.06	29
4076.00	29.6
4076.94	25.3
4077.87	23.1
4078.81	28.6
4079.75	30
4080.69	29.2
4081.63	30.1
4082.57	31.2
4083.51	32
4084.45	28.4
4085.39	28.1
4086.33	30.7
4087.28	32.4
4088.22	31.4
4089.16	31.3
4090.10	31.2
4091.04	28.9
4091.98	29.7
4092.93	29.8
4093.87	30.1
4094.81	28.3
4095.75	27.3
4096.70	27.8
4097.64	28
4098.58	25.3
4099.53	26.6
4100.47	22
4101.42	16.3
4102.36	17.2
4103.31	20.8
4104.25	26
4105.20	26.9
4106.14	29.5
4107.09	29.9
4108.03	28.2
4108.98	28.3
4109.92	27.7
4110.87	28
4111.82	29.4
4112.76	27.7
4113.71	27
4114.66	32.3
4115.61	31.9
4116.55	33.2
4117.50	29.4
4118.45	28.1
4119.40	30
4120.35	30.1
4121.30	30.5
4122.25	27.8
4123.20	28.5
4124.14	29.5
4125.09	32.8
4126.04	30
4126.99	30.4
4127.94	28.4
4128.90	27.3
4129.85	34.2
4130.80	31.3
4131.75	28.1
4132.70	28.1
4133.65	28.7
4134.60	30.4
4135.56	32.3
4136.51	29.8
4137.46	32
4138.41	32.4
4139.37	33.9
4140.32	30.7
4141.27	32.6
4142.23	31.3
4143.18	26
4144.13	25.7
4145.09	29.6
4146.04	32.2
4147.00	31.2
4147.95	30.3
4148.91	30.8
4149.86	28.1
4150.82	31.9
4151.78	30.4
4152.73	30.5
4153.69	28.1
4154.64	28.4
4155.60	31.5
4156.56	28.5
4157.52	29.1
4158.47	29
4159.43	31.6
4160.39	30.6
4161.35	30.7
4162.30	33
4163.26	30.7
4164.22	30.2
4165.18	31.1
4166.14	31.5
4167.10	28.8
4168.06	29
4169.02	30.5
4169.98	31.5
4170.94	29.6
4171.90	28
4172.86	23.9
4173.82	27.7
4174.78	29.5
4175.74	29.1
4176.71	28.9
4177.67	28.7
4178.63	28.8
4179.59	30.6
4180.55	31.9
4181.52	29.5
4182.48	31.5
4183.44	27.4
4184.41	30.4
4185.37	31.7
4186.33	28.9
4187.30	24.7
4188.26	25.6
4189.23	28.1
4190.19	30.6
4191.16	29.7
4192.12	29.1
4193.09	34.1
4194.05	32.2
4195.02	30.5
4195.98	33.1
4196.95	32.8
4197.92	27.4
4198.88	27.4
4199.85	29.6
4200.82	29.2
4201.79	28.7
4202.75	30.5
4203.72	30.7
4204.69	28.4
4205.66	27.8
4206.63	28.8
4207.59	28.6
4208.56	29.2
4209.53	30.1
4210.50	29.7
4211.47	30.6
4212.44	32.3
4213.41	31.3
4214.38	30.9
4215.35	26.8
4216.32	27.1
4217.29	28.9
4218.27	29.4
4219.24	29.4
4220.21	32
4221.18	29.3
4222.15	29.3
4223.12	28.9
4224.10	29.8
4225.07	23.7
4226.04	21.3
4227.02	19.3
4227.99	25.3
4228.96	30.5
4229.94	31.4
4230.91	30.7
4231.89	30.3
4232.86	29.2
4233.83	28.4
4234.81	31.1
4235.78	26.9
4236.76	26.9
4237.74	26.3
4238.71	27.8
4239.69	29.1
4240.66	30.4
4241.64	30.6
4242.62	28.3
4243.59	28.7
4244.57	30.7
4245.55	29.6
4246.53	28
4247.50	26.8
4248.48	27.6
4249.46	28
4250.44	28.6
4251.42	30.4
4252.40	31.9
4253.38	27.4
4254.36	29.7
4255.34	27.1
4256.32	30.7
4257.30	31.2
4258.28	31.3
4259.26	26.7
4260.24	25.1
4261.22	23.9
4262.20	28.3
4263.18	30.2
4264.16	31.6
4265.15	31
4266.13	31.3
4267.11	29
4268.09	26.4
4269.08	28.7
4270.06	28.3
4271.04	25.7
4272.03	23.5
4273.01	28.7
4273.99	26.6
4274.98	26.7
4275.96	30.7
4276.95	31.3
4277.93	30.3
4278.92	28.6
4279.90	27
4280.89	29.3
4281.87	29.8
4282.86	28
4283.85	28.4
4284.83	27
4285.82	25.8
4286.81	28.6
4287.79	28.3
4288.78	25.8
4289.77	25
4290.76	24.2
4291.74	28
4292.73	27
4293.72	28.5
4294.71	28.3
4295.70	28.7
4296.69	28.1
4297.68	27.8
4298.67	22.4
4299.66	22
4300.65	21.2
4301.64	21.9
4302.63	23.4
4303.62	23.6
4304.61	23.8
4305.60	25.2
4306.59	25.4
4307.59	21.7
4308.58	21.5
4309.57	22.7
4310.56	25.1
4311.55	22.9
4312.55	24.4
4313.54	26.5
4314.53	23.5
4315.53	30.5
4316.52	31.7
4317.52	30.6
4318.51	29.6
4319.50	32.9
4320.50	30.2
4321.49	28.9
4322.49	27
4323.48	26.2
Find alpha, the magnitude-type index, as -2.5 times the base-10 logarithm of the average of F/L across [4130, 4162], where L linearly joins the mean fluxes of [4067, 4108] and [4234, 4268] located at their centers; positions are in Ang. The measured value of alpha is -0.07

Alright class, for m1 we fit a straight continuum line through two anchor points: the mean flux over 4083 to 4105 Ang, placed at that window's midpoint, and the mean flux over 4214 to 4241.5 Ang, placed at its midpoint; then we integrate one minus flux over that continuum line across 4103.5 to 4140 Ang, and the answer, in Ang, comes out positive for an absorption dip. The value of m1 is -2.82 Ang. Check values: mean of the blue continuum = 27.4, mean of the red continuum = 28.2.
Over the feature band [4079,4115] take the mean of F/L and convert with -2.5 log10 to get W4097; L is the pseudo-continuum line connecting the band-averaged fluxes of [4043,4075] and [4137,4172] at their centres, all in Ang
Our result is 0.06 mag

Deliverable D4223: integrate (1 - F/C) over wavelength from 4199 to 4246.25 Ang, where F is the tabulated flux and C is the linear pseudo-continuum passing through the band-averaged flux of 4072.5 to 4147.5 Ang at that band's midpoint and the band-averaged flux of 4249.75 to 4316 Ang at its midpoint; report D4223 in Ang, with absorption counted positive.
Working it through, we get -1.89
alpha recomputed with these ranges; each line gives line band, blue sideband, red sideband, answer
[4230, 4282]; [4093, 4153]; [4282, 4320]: -0.08 mag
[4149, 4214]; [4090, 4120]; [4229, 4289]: -0.06 mag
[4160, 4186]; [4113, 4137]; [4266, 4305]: -0.03 mag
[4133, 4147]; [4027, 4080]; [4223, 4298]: -0.07 mag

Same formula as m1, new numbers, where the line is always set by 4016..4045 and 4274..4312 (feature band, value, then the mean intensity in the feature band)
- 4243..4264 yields -1.6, 28.7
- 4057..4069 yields 0.0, 29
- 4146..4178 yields -2.2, 29.8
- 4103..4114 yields 0.4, 27.6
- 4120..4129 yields -0.4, 29.6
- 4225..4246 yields -0.9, 28.1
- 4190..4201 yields -1.2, 30.5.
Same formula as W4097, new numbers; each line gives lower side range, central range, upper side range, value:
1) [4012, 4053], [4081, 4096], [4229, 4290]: -0.026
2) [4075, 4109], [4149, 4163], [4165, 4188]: -0.046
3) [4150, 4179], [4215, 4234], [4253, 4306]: 0.016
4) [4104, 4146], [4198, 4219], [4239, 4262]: -0.008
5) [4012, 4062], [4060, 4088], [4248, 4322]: 0.006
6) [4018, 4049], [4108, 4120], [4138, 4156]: 0.025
